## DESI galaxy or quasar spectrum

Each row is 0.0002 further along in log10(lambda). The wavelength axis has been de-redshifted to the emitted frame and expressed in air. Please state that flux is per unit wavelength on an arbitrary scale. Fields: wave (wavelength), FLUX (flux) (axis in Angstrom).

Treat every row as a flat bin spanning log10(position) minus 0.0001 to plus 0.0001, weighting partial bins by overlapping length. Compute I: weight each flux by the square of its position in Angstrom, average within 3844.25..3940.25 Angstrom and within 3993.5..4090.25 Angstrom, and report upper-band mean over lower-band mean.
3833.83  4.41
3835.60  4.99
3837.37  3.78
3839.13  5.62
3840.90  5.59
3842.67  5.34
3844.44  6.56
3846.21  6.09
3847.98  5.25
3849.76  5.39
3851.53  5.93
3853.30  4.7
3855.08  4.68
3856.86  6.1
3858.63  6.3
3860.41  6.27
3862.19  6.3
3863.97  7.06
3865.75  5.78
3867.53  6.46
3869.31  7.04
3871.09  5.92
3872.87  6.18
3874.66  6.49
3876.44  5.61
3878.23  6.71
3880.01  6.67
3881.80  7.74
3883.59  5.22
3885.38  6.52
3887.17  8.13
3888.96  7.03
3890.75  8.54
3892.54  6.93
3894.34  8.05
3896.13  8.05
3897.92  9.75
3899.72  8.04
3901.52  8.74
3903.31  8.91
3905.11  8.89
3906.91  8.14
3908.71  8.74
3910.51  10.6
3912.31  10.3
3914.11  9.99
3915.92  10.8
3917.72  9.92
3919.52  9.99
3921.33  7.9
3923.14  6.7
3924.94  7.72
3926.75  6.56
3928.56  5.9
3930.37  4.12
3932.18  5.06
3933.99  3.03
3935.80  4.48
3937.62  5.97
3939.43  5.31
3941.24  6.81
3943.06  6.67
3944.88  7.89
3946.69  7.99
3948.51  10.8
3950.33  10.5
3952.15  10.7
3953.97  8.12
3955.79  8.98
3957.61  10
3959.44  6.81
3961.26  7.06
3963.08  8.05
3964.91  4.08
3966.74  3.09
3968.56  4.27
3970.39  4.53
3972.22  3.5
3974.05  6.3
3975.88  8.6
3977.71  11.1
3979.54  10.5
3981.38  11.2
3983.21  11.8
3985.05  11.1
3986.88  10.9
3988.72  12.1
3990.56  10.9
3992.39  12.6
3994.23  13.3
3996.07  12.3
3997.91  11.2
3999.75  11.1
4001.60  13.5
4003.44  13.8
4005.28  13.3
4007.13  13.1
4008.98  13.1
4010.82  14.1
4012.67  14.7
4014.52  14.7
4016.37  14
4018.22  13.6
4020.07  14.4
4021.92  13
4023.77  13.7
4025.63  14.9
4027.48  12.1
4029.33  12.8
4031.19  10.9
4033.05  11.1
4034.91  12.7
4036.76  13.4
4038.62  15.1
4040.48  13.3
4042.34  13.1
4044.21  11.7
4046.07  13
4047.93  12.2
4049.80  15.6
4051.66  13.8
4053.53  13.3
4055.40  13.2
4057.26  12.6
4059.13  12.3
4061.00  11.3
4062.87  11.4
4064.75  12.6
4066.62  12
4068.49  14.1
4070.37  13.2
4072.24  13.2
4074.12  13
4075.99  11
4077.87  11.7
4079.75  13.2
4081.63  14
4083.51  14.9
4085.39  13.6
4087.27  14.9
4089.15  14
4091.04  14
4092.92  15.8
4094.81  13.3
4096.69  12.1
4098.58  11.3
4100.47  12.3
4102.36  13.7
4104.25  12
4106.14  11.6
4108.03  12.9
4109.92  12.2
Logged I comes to 2.01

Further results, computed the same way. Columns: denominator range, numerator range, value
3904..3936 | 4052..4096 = 1.83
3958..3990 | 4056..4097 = 1.72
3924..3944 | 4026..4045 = 2.38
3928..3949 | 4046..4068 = 2.23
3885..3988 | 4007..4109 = 1.76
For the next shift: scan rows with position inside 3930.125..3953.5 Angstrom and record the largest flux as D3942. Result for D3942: 10.8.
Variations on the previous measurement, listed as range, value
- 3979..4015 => 14.7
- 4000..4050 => 15.6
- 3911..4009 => 13.8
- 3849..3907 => 9.75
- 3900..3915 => 10.6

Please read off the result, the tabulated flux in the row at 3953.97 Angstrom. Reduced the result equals 8.12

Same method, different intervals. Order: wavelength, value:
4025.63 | 14.9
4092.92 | 15.8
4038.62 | 15.1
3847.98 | 5.25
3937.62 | 5.97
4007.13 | 13.1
